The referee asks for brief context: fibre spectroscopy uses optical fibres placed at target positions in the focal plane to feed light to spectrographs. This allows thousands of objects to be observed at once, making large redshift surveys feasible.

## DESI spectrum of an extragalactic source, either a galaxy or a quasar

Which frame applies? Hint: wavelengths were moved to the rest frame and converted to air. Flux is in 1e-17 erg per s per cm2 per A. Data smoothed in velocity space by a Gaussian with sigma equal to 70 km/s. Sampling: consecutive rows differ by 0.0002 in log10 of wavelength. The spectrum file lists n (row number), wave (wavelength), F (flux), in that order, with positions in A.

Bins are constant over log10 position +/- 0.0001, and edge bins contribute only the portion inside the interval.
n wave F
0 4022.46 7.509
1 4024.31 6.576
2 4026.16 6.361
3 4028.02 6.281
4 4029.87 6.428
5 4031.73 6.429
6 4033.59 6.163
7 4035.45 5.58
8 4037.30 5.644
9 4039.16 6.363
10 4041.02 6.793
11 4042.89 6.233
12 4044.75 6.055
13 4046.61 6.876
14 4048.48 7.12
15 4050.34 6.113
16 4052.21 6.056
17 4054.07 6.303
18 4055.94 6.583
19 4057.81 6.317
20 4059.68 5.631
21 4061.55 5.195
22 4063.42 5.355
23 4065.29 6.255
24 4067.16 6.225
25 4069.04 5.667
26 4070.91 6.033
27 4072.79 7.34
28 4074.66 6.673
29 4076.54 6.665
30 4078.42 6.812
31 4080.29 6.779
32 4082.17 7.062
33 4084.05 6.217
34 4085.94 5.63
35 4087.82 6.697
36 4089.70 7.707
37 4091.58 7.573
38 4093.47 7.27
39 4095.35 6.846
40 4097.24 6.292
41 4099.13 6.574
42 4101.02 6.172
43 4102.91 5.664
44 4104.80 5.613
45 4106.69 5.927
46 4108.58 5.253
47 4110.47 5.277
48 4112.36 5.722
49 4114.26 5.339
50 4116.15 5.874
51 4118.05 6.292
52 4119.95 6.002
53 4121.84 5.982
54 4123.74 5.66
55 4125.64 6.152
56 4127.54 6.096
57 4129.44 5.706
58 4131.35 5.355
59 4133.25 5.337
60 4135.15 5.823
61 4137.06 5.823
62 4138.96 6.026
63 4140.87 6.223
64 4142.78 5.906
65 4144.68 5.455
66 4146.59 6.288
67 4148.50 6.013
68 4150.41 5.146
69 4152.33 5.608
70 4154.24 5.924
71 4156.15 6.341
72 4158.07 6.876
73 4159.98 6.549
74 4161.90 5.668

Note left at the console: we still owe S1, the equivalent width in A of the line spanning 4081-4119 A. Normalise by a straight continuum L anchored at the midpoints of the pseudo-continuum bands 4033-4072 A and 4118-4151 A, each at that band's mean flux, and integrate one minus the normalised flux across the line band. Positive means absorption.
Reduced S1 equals -1.82 A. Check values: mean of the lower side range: 6.13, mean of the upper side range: 5.85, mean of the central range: 6.25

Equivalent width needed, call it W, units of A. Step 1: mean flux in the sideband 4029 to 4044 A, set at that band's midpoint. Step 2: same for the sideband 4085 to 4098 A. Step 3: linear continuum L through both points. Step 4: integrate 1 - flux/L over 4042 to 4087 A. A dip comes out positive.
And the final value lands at 1.63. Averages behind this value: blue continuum 6.2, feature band 6.3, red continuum 6.87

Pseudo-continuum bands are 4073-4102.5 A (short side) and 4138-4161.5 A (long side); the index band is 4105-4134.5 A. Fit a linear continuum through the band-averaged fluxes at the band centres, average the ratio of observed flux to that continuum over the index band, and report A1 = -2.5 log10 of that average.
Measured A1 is 0.113 mag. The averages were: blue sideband 6.73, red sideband 6.02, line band 5.73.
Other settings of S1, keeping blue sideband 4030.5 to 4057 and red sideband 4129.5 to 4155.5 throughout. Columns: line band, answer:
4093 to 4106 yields -0.6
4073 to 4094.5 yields -2.7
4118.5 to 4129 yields -0.2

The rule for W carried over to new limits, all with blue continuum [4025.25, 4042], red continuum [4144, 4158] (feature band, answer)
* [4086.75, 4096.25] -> -1.78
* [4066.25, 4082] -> -1.14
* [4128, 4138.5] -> 0.52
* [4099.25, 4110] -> 0.46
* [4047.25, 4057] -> -0.43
